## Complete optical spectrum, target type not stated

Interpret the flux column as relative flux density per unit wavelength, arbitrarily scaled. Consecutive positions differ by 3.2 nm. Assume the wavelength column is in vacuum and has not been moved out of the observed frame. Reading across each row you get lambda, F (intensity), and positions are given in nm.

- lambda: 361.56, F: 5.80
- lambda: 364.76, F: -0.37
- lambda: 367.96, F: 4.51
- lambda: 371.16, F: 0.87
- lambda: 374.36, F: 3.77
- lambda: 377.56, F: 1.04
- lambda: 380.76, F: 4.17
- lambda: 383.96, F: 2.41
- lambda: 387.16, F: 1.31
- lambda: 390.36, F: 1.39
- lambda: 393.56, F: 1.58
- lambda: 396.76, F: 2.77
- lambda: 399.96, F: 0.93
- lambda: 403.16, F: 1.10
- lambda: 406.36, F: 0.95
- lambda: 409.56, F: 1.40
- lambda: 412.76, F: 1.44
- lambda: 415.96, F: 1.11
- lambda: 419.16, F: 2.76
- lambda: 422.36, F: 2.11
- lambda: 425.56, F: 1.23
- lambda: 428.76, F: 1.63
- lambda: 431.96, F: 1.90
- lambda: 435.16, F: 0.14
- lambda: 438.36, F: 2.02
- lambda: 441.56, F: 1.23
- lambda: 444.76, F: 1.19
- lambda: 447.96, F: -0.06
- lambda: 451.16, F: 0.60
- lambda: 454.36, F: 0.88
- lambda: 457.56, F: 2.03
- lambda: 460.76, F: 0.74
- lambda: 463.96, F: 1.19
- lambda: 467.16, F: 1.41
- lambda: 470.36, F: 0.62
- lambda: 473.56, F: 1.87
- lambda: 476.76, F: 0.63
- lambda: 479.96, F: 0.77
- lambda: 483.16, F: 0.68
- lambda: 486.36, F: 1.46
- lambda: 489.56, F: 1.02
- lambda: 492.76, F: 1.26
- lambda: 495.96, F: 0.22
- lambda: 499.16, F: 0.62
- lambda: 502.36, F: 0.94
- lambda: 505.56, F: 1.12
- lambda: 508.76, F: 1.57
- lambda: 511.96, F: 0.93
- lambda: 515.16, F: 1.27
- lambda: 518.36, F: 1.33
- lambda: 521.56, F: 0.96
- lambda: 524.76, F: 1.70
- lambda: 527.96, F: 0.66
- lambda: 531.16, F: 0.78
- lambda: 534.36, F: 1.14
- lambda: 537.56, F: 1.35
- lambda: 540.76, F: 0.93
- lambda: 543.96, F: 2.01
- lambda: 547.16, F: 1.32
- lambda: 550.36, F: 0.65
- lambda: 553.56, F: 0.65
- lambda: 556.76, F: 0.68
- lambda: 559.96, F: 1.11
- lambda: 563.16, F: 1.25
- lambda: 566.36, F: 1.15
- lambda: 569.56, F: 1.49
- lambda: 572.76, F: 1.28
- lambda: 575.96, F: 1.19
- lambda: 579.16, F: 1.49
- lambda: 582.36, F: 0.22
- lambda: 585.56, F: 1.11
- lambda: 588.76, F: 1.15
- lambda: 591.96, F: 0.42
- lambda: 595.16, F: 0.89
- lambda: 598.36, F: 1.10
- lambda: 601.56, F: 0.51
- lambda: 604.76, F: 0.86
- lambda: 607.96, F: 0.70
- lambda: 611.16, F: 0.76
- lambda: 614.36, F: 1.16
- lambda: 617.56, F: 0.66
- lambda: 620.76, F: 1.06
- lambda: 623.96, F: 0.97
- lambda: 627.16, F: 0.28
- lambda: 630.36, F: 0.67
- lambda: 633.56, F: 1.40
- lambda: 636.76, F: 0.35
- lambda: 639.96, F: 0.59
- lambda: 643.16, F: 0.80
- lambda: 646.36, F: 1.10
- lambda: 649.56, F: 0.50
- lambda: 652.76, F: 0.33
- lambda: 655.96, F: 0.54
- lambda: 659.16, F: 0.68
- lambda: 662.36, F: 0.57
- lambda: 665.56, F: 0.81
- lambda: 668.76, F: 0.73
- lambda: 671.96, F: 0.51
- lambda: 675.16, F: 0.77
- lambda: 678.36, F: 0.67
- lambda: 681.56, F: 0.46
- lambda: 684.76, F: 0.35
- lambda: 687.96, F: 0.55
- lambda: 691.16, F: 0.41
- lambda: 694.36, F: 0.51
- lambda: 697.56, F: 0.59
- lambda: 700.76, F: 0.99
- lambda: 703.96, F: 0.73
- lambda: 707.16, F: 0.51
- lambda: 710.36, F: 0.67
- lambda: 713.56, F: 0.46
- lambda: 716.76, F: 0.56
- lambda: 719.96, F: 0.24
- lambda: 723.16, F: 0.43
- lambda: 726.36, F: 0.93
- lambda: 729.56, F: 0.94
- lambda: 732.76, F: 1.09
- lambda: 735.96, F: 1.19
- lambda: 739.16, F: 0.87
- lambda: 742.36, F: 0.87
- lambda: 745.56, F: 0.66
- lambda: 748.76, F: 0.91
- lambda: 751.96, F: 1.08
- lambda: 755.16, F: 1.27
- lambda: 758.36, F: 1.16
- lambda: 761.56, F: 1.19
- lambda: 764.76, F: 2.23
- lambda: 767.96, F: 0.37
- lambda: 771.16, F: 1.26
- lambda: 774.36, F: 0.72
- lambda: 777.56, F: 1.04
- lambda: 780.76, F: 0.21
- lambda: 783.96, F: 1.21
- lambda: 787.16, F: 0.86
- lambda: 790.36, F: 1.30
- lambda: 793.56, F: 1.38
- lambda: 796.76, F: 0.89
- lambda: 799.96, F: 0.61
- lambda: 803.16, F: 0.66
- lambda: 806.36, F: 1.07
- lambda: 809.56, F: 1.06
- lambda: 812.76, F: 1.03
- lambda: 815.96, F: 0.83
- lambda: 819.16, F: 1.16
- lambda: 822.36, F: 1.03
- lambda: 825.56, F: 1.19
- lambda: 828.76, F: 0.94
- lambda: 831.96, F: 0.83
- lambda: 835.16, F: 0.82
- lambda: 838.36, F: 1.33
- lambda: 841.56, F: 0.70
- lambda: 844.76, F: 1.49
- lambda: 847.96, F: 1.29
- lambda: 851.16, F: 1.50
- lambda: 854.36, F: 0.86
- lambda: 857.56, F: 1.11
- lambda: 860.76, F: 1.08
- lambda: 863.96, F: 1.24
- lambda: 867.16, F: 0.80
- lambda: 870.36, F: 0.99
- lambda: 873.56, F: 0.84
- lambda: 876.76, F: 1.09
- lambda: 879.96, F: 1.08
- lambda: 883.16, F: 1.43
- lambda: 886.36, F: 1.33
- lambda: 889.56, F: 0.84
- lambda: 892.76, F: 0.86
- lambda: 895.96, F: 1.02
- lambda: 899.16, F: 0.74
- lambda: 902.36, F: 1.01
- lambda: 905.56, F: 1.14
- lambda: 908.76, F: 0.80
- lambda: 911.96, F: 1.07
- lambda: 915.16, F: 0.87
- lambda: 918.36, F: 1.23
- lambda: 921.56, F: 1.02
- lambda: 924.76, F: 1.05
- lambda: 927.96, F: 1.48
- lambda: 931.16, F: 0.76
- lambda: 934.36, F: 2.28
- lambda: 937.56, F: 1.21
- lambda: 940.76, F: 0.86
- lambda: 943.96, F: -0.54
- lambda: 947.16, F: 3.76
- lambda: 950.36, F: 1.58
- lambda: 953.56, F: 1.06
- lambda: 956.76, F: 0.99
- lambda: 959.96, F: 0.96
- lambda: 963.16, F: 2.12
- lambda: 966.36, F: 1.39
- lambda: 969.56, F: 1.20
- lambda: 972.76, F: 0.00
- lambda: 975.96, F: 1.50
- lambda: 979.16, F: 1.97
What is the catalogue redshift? 1.05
